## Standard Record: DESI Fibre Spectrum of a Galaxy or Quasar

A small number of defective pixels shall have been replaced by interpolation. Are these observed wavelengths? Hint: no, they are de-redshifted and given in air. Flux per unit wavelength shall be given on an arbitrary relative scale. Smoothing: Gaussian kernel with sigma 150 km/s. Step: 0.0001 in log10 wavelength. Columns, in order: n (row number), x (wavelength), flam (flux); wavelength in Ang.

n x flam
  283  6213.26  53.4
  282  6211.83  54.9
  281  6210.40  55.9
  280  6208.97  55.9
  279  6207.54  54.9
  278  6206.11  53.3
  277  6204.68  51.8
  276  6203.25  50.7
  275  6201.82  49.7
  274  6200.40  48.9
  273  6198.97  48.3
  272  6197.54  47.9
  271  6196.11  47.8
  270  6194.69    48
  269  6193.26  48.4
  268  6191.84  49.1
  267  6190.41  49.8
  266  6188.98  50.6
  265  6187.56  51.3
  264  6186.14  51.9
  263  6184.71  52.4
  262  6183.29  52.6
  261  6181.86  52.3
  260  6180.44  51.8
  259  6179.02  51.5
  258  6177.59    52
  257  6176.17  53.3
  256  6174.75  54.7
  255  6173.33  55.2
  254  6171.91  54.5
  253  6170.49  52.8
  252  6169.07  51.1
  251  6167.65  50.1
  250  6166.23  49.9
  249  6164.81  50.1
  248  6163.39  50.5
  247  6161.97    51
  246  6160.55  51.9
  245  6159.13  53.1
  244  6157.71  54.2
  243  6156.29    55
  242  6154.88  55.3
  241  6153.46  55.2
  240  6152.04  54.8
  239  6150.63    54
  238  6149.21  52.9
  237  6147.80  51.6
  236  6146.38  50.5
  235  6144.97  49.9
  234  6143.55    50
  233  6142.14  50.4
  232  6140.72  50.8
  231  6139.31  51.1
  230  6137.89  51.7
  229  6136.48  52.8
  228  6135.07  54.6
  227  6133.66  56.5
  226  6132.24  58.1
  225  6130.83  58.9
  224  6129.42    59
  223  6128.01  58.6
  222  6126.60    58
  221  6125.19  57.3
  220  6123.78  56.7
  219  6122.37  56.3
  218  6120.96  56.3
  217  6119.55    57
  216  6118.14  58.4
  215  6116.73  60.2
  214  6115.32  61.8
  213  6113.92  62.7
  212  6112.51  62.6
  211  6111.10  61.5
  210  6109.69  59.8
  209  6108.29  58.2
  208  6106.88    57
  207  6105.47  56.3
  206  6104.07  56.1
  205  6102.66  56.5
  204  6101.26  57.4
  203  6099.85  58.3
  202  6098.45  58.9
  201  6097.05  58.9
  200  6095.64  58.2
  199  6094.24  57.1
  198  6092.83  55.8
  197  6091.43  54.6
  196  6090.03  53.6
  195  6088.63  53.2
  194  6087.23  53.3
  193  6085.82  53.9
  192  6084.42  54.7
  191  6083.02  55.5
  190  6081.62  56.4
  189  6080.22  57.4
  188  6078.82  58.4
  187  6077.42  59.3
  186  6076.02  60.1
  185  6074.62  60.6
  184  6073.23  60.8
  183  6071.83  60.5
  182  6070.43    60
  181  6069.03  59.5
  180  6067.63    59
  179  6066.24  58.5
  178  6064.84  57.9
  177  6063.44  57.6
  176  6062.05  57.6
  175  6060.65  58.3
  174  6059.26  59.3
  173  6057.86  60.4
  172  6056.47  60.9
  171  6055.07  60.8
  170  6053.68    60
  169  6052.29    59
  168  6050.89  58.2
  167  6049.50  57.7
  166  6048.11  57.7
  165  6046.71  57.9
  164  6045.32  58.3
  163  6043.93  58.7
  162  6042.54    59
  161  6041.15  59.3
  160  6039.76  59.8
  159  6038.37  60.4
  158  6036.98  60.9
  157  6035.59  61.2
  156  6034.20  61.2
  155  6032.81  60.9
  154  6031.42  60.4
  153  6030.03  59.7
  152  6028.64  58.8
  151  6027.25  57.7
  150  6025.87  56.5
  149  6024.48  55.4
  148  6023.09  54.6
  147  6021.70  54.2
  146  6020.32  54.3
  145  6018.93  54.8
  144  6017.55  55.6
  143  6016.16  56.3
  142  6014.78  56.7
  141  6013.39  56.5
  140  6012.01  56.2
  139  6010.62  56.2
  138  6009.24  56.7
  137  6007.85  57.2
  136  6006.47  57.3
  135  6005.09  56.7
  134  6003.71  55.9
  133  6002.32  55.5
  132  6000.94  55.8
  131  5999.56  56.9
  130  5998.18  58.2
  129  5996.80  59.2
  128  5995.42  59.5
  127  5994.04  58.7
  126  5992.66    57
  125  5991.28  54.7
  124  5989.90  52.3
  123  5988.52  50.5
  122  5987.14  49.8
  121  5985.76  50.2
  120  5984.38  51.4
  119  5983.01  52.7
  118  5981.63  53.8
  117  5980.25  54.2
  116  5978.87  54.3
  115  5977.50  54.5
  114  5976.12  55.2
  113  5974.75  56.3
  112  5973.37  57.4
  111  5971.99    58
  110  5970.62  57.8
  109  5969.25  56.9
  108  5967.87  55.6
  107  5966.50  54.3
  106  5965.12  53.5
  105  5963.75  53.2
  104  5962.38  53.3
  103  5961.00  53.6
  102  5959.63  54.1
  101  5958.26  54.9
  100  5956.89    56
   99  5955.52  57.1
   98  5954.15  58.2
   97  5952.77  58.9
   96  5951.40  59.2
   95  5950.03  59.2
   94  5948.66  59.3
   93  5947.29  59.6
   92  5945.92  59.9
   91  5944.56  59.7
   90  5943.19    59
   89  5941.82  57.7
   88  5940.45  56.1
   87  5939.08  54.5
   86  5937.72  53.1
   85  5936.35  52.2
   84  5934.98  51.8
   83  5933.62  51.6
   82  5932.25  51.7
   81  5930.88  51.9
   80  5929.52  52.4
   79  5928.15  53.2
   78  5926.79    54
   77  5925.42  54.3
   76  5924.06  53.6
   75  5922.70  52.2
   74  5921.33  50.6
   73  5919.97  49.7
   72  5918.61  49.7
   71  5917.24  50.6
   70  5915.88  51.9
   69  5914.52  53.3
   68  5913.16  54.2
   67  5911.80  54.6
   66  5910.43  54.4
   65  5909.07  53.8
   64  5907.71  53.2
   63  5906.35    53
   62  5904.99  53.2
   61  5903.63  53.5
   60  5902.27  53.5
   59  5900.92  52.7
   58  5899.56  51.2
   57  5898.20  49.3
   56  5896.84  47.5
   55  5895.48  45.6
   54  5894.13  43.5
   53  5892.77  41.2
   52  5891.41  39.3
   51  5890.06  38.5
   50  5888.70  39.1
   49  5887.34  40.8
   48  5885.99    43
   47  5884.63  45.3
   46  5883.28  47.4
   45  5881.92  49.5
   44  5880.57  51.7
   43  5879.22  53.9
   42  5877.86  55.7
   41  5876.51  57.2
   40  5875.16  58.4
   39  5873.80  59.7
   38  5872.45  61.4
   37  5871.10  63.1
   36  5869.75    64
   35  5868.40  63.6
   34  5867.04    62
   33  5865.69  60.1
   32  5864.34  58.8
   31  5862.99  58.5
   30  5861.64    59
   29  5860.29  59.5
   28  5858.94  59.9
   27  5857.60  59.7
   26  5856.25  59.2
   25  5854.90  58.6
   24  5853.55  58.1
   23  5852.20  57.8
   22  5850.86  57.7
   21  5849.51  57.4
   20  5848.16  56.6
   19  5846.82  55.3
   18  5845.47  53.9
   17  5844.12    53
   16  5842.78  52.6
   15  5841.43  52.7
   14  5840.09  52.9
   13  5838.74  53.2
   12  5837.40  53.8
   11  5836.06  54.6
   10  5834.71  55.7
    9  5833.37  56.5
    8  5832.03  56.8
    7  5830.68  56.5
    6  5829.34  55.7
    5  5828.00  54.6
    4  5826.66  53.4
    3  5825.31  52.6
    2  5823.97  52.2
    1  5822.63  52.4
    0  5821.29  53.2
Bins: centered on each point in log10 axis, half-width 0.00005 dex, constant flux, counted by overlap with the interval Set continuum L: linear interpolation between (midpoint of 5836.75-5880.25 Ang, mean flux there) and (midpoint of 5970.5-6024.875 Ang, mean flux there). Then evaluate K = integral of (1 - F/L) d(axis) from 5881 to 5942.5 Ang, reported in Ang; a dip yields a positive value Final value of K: 7.0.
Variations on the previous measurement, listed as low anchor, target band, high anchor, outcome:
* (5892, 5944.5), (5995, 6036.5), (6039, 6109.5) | -1.1 Ang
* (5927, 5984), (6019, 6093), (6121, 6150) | -4.4 Ang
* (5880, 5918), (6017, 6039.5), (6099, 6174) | -2.5 Ang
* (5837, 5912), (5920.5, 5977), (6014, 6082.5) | 0.3 Ang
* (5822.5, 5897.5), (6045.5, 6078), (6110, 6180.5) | -2.9 Ang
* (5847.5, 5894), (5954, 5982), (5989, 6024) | 0.2 Ang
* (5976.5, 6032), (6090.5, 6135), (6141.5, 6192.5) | -4.0 Ang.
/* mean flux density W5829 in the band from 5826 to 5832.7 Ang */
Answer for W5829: 55.4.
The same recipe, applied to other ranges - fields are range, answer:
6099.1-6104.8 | 57.1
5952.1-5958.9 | 57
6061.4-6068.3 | 58.2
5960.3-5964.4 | 53.3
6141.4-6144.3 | 50.1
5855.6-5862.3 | 59.5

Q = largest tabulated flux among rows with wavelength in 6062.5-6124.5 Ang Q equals 62.7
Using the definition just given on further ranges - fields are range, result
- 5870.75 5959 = 63.1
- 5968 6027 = 59.5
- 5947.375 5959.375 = 59.3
